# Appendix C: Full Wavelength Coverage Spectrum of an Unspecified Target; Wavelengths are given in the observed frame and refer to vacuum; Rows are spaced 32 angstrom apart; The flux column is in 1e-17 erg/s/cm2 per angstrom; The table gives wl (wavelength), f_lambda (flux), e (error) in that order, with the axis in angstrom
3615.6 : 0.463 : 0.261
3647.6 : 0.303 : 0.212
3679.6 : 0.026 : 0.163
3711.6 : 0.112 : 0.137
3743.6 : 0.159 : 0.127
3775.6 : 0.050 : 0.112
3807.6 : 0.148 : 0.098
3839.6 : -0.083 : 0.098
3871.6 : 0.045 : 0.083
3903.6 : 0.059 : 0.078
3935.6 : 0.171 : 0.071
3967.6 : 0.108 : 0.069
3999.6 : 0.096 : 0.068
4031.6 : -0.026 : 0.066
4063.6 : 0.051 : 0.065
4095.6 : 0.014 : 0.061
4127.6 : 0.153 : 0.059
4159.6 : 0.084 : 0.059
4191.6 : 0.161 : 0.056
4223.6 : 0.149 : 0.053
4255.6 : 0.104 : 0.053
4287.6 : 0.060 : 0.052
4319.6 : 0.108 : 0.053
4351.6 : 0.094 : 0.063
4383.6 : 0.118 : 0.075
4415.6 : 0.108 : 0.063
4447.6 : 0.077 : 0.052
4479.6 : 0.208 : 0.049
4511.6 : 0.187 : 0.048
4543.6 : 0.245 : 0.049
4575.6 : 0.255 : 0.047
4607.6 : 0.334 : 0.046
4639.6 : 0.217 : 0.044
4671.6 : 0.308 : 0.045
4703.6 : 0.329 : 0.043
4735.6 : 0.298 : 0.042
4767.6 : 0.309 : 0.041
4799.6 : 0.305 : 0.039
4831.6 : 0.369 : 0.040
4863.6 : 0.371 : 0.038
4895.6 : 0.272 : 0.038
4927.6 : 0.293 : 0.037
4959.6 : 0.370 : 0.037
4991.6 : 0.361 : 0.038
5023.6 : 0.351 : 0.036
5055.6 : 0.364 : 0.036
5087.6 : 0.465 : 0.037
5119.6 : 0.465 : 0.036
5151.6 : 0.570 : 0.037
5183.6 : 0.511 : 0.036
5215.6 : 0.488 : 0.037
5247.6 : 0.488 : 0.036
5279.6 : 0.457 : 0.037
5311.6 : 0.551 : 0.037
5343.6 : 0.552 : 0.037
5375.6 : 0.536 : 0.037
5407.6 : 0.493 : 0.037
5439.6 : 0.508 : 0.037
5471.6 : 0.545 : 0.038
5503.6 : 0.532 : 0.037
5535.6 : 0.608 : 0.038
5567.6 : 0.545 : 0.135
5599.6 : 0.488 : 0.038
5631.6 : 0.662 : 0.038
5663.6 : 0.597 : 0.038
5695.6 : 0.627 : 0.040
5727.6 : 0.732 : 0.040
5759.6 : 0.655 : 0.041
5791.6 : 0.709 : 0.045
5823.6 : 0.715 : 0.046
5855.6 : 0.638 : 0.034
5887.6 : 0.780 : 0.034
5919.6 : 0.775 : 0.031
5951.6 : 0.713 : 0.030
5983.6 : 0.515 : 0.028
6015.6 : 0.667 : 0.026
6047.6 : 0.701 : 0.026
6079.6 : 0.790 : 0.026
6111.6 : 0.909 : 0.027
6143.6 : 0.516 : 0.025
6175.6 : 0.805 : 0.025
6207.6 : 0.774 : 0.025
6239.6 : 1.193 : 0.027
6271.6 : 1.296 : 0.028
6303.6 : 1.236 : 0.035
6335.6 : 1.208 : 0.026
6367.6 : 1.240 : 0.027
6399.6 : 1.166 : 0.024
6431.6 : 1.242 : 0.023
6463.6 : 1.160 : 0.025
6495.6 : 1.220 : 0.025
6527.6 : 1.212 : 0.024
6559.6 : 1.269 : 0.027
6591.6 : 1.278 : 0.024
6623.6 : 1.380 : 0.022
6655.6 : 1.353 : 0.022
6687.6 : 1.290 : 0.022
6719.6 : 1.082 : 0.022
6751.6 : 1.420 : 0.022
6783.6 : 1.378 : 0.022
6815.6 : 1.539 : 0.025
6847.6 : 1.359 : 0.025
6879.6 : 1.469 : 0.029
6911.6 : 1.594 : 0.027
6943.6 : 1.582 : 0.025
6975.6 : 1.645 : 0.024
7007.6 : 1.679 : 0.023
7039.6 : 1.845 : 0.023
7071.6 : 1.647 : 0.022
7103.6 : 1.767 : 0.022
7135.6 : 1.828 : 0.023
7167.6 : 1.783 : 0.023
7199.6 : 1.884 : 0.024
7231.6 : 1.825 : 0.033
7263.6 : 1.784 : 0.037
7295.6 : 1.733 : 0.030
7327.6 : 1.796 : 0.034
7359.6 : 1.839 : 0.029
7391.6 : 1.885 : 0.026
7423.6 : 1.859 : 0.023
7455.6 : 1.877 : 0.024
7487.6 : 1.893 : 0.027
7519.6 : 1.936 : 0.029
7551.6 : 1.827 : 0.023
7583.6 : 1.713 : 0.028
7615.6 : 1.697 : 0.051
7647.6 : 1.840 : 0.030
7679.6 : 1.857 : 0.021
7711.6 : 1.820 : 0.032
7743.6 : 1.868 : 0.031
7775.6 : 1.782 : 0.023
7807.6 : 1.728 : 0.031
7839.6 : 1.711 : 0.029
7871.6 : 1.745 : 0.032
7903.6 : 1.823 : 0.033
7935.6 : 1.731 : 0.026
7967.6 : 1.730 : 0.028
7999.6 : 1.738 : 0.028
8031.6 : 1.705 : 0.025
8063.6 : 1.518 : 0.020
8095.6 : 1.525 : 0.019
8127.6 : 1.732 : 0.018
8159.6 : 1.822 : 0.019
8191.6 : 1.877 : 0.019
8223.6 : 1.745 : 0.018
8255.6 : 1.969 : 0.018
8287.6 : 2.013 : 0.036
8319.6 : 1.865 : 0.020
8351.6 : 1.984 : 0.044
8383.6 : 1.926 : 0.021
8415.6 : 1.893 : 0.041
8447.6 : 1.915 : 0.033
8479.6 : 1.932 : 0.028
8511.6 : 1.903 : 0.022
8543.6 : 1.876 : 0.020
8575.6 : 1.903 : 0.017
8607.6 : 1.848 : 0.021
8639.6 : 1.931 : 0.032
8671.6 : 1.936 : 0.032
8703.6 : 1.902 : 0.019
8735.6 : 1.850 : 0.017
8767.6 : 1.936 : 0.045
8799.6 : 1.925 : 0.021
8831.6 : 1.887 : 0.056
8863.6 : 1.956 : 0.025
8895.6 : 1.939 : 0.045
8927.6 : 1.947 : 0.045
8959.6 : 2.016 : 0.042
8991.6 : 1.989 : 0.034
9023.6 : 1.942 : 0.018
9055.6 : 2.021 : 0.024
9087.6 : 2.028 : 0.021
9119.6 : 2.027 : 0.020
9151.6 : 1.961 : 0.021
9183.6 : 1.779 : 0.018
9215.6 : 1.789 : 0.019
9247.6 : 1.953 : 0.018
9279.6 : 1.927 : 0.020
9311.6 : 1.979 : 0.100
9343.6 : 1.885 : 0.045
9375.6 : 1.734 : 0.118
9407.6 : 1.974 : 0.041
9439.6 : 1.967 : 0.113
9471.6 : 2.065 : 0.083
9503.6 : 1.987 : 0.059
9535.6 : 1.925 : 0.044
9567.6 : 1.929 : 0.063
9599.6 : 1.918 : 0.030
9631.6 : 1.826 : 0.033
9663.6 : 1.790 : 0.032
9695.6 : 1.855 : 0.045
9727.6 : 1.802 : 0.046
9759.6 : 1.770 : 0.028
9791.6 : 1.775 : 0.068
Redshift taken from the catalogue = 0.561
